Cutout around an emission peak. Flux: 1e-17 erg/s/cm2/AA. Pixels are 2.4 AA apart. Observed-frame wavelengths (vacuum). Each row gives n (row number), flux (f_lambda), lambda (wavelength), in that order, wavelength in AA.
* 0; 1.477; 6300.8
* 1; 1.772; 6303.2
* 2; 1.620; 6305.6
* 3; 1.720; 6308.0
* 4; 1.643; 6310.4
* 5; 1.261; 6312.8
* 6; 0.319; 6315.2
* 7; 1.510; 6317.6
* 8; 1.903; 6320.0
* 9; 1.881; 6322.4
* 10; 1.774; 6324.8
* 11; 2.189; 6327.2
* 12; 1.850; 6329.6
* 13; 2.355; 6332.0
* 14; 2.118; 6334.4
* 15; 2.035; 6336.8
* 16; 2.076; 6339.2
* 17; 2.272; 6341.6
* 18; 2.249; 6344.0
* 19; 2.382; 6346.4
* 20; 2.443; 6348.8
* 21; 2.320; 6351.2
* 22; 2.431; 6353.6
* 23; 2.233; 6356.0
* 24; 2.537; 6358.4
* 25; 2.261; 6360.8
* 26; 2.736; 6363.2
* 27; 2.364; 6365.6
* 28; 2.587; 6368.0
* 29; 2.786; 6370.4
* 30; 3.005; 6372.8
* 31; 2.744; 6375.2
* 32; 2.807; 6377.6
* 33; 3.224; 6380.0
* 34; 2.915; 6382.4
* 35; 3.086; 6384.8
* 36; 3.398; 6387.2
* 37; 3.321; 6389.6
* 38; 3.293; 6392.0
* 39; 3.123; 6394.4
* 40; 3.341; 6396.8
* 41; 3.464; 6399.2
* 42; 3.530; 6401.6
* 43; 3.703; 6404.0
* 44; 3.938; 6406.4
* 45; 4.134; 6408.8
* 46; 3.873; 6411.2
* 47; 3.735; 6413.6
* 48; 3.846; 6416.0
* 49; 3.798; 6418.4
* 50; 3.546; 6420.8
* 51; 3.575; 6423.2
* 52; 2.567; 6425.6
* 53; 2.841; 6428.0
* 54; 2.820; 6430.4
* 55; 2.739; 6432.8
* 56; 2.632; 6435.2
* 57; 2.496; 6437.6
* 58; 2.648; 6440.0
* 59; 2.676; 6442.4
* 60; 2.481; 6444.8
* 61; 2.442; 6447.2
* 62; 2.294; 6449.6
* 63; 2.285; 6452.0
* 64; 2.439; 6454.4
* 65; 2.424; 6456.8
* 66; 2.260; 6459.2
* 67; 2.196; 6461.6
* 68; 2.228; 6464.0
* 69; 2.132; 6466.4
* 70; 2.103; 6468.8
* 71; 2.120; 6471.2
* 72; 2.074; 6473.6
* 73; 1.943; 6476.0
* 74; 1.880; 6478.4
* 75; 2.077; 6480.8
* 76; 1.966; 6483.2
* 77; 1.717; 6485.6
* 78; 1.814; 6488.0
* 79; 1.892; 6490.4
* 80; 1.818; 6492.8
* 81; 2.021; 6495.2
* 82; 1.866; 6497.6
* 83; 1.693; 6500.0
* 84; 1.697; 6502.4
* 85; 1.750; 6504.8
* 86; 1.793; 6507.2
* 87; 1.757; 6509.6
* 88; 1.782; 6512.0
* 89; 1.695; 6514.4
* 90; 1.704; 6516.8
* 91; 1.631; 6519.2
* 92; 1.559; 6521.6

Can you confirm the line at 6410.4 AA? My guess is C IV 1549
